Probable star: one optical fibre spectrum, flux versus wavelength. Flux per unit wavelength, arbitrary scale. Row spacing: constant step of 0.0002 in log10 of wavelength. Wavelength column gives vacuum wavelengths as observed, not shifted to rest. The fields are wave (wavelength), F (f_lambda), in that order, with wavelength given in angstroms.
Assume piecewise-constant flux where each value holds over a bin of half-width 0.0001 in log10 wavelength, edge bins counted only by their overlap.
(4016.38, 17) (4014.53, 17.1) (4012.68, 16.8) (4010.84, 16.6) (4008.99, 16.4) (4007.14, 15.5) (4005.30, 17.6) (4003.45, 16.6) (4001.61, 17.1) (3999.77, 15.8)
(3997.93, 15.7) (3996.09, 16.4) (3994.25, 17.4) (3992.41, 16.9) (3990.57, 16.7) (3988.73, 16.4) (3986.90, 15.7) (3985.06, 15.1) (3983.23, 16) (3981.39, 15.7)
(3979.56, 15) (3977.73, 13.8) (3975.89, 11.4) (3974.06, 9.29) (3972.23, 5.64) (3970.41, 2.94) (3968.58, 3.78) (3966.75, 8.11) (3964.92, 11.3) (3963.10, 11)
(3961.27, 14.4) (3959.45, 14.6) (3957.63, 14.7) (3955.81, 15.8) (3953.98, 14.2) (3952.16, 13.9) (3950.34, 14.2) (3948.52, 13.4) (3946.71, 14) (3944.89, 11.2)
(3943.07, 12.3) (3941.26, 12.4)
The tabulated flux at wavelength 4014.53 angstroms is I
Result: 17.1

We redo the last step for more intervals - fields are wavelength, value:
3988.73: 16.4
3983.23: 16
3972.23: 5.64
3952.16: 13.9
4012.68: 16.8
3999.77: 15.8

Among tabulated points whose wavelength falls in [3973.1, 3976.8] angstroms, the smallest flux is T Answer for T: 9.29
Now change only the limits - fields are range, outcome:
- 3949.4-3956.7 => 13.9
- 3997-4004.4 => 15.7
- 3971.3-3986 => 5.64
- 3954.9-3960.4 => 14.6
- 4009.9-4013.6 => 16.6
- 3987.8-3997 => 16.4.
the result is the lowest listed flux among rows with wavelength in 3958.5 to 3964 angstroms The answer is 11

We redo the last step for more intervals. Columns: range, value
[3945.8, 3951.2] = 13.4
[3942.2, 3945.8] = 11.2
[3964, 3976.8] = 2.94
